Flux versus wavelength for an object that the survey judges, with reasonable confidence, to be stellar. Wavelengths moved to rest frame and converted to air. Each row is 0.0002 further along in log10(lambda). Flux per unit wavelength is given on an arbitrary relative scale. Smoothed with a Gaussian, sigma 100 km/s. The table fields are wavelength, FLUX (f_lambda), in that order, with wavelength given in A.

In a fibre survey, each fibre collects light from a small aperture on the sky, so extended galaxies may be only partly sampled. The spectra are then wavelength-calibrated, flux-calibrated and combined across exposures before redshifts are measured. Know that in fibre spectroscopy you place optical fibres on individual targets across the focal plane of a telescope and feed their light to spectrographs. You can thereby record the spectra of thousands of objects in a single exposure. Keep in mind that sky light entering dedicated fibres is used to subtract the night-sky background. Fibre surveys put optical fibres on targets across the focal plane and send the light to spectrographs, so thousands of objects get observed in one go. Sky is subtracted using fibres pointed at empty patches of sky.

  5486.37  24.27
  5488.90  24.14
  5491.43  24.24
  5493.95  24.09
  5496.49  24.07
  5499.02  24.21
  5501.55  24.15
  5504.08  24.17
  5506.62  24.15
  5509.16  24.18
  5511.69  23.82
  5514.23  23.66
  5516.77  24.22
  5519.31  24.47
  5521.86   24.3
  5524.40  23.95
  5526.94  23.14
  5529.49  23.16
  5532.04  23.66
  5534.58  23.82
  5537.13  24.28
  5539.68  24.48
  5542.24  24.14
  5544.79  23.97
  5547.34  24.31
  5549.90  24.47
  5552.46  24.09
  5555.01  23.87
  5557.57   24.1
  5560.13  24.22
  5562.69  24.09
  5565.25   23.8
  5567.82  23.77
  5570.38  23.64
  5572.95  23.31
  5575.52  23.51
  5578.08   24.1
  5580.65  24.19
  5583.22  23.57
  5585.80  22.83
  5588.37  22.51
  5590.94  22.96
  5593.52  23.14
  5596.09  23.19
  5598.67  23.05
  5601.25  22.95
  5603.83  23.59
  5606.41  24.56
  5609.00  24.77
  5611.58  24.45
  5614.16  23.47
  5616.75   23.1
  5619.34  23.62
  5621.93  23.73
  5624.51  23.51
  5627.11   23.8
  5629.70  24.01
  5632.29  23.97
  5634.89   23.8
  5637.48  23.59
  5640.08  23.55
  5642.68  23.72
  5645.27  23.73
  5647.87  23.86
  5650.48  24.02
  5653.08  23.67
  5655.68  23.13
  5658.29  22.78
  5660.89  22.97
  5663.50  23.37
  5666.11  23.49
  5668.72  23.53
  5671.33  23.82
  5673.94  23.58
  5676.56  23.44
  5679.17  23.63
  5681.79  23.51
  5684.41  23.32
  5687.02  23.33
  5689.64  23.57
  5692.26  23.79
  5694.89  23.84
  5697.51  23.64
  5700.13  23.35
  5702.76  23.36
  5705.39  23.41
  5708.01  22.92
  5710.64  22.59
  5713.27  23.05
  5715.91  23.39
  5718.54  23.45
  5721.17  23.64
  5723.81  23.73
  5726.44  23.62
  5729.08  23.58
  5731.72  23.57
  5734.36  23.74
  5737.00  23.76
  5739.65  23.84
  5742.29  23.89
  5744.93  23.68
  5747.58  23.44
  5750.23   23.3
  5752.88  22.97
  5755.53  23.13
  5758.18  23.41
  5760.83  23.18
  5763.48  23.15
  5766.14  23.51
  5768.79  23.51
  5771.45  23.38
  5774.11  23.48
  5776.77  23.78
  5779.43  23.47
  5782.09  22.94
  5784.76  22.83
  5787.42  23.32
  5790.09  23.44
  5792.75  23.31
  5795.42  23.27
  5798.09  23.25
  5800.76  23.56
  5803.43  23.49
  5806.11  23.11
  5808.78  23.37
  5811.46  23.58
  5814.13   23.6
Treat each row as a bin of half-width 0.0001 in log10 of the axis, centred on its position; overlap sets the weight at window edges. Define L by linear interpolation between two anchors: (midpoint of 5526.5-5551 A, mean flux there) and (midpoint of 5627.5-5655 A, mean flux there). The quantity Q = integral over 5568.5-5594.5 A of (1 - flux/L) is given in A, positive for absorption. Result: 0.5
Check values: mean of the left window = 24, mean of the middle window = 23.4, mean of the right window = 23.8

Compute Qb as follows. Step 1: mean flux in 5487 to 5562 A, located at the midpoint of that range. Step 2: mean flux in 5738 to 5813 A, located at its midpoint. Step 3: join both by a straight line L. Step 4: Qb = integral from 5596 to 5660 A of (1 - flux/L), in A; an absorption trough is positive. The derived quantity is 0.3 A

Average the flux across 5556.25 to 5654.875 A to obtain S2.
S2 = 23.7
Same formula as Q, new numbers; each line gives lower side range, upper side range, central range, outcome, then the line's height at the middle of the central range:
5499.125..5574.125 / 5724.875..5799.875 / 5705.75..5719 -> 0.3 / 23.5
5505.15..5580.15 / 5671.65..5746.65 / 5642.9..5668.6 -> 0.2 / 23.7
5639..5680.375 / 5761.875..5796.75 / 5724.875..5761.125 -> -0.2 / 23.4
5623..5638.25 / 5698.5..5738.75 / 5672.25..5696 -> 0.0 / 23.6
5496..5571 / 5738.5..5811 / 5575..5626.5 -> 0.6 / 23.8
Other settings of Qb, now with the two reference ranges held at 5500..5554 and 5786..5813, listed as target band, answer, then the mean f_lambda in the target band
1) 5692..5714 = 0.3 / 23.3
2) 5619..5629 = 0.0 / 23.7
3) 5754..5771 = 0.1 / 23.3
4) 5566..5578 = 0.2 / 23.6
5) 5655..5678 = 0.3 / 23.4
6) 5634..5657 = 0.1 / 23.7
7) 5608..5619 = 0.0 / 23.9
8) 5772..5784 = 0.0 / 23.4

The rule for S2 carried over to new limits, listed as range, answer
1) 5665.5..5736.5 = 23.5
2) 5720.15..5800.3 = 23.4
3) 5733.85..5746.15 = 23.8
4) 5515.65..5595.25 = 23.8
